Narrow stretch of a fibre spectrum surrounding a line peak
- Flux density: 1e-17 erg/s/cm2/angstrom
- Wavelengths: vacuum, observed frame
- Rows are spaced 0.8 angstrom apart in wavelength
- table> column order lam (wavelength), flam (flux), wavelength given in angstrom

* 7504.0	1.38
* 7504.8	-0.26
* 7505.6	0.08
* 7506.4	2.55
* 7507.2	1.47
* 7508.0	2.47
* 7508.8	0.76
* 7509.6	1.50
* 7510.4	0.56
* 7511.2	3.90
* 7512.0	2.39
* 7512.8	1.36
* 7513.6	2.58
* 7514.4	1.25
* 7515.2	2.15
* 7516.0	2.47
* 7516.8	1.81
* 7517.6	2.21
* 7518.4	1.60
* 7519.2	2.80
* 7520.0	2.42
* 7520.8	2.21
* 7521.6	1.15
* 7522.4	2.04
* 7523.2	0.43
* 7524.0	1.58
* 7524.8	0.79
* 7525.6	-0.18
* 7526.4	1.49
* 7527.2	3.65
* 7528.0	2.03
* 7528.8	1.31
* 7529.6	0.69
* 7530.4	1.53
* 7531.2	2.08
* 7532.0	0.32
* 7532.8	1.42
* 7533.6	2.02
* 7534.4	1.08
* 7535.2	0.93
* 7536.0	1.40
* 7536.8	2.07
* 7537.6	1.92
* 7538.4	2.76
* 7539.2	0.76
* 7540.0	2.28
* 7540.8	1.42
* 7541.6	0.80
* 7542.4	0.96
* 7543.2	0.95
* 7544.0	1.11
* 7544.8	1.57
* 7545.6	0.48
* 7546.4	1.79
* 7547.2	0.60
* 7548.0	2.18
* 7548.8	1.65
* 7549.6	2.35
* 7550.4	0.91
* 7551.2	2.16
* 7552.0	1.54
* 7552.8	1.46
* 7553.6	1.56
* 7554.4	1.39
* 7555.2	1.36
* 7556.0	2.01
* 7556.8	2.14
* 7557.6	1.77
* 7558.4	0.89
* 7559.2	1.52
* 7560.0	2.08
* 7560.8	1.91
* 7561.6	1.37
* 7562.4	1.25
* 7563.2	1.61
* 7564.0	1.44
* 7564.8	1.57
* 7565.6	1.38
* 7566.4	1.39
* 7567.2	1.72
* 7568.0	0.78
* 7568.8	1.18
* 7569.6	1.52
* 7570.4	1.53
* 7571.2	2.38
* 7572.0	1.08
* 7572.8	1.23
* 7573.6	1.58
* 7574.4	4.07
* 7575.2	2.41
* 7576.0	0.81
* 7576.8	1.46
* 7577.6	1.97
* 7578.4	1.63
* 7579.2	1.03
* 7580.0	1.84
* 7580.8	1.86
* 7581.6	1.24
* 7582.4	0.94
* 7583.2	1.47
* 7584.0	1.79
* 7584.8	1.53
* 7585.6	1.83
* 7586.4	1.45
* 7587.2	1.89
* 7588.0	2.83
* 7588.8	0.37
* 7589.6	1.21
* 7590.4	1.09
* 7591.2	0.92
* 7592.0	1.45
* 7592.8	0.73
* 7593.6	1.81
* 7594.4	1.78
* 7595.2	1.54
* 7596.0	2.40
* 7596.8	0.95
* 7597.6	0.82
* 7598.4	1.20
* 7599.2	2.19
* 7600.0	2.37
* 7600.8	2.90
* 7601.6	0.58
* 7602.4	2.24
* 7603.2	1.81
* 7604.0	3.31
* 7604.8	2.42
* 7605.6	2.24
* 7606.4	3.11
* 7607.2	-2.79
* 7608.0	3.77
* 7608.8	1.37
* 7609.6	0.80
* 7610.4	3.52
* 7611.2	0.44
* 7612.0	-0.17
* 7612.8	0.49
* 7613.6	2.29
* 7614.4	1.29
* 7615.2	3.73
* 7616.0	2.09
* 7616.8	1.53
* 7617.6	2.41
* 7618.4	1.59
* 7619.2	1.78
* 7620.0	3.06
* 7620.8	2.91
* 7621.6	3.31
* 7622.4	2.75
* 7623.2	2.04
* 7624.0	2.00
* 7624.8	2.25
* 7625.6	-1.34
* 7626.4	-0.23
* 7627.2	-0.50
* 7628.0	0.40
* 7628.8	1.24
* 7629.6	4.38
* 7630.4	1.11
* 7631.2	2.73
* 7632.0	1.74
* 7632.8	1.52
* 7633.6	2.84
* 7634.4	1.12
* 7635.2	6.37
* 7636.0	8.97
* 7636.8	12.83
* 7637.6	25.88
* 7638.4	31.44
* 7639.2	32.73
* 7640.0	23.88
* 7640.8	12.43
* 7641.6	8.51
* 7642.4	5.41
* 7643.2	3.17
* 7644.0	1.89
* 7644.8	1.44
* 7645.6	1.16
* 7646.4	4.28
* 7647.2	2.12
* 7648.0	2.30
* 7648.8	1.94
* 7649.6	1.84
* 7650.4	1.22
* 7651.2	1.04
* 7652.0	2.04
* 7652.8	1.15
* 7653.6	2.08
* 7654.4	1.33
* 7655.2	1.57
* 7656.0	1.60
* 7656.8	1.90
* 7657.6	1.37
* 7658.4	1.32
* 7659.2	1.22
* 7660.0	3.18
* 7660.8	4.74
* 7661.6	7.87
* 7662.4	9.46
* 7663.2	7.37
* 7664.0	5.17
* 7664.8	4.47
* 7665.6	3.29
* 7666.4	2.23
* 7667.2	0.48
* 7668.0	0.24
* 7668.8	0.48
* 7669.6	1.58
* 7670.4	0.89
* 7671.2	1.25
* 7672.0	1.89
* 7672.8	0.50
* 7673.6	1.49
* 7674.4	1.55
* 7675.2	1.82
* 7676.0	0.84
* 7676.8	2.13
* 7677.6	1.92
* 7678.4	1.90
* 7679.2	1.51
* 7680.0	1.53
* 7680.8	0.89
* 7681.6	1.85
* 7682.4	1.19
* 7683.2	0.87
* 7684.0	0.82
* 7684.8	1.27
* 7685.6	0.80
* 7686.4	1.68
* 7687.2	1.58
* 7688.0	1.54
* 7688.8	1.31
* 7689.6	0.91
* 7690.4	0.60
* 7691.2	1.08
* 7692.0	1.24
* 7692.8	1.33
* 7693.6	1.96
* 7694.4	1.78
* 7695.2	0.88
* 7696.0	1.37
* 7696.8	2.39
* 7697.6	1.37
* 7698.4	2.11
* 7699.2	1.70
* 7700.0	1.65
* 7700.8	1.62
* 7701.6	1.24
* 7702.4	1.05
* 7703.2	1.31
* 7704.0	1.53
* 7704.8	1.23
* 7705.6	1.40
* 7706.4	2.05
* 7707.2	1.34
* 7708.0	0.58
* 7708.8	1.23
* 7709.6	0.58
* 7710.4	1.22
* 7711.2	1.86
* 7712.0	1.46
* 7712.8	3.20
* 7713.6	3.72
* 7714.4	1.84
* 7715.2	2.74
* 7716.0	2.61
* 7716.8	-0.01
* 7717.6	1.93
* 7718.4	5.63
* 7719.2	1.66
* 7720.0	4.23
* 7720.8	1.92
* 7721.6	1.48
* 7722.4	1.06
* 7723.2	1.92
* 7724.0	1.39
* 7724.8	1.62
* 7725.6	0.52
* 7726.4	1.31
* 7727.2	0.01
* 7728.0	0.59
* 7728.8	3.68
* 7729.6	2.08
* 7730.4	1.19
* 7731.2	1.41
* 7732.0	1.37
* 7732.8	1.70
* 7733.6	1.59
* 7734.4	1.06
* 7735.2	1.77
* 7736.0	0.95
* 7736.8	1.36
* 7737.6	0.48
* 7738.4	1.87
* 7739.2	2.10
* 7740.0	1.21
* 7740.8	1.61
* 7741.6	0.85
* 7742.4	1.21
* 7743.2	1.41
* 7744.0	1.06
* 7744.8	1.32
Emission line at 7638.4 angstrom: H-alpha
